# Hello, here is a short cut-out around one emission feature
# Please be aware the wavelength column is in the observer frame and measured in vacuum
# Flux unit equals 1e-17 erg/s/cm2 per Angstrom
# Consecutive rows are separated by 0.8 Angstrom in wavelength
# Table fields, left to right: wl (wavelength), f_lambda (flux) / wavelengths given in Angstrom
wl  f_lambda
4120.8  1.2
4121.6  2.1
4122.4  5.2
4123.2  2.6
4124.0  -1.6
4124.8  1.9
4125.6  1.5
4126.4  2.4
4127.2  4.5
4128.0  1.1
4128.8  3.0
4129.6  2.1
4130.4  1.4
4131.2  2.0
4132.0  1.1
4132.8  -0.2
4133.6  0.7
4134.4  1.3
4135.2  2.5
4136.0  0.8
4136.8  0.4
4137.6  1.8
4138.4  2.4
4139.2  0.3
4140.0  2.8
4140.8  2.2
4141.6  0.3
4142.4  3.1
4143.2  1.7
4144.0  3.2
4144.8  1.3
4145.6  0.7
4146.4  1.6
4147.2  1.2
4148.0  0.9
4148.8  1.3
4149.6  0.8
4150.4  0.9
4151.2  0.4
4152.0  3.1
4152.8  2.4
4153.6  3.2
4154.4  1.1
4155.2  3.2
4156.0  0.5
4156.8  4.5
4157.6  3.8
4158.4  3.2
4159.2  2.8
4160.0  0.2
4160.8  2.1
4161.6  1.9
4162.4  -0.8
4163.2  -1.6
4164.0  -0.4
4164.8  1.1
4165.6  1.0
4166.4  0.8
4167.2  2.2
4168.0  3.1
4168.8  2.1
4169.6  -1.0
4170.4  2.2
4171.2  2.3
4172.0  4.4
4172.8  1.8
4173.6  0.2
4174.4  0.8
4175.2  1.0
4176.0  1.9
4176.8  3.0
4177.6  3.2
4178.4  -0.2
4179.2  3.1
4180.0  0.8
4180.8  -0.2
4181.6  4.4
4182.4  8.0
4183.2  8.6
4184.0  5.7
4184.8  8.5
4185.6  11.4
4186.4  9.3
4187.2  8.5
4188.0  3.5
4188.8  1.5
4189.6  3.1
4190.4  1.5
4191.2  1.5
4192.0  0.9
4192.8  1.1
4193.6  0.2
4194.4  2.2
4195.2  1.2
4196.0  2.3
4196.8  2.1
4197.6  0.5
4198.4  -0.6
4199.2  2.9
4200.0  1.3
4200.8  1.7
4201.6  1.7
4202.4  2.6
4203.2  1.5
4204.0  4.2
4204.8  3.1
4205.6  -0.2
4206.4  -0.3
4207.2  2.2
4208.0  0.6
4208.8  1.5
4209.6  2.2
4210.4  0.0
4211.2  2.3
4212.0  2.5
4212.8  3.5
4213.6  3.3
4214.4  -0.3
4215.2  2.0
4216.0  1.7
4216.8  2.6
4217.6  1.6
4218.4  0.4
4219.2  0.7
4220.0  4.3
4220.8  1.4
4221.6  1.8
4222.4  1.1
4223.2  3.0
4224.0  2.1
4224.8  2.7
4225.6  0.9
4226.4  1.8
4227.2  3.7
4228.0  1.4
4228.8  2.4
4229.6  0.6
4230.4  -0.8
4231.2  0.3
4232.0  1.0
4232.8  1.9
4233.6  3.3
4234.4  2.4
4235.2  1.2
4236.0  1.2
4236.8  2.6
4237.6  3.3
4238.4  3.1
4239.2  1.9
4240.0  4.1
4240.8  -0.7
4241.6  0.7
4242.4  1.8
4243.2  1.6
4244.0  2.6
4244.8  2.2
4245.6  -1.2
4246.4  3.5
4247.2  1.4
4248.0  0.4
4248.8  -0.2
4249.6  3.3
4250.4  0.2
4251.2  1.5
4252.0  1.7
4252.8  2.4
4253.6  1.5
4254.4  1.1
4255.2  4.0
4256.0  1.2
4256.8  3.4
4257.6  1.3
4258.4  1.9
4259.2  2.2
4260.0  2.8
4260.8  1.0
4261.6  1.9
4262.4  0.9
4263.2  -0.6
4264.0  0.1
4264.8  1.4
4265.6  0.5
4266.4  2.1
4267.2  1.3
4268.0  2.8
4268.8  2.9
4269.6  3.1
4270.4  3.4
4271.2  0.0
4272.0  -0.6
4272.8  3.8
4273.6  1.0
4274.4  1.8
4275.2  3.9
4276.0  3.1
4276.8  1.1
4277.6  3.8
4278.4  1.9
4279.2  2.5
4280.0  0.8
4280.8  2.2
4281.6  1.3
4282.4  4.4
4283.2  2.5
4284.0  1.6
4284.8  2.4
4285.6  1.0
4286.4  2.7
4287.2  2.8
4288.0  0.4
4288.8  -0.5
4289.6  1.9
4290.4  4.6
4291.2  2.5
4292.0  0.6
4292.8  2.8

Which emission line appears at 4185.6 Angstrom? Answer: [O II]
